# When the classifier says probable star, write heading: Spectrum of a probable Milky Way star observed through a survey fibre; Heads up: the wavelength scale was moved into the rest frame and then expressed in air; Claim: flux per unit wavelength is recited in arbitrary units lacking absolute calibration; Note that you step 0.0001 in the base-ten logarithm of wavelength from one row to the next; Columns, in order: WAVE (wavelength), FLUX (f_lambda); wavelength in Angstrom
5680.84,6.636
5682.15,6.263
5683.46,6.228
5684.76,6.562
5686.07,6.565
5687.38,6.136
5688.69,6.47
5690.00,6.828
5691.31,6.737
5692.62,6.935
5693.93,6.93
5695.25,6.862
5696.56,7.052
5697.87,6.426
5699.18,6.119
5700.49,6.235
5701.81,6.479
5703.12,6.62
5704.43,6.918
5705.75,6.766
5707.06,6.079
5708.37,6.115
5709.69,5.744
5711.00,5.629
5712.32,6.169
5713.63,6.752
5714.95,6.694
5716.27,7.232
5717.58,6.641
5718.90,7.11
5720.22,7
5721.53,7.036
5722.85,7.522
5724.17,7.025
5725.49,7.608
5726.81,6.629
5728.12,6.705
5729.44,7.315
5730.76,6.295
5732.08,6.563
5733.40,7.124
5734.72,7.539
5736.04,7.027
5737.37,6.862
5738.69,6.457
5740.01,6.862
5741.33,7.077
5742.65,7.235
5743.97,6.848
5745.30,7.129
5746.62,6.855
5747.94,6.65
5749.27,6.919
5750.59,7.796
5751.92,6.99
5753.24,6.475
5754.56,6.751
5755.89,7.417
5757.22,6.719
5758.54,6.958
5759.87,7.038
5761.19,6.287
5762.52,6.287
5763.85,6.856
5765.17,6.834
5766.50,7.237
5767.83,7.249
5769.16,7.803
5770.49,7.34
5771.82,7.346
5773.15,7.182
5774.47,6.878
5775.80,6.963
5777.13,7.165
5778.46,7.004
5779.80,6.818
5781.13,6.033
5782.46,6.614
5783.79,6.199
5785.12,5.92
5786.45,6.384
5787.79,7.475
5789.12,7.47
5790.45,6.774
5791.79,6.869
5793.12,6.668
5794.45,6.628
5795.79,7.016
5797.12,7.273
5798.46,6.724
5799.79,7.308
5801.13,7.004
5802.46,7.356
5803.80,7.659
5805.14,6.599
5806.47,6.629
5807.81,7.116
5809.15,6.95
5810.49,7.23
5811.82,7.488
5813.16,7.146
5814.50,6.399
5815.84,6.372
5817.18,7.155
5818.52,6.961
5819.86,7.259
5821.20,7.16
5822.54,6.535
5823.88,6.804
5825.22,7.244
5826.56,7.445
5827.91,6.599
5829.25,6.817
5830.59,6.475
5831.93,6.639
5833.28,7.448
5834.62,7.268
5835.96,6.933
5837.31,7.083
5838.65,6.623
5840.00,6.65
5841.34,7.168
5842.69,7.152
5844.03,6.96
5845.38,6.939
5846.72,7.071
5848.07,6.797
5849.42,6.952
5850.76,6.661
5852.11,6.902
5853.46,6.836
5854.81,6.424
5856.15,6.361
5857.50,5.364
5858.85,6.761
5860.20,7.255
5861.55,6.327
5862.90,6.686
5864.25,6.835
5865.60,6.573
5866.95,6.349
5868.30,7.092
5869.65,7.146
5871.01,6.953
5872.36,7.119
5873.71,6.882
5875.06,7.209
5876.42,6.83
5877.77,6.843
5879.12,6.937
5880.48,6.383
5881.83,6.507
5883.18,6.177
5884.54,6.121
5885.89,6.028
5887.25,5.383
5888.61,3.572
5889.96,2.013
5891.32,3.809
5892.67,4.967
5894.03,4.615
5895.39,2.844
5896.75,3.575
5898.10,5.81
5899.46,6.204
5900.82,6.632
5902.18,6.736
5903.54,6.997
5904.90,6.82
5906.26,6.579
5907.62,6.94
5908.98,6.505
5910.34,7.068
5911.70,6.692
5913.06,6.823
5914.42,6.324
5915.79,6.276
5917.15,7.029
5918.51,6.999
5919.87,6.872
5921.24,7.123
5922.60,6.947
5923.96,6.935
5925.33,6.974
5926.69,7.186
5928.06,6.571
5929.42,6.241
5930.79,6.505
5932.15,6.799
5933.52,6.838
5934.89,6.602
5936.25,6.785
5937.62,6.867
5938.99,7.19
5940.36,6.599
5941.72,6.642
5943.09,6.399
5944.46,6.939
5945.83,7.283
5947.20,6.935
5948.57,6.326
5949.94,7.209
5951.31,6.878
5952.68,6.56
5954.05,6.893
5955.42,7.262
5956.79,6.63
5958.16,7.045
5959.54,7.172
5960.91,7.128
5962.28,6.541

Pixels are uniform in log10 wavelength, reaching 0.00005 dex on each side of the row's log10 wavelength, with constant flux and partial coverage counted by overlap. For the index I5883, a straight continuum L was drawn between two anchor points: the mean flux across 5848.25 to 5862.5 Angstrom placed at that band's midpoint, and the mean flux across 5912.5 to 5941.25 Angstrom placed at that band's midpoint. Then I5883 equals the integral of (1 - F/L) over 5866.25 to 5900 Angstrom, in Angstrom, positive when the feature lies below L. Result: 4.7 Angstrom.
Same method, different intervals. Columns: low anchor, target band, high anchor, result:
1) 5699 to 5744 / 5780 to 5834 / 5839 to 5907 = -3.7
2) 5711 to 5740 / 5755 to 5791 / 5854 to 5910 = -1.4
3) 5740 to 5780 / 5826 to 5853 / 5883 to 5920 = -2.6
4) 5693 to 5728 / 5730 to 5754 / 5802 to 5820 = -0.5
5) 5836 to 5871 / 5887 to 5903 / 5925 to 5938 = 4.9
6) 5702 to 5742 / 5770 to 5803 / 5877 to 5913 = -2.6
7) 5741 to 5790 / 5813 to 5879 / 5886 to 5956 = -2.4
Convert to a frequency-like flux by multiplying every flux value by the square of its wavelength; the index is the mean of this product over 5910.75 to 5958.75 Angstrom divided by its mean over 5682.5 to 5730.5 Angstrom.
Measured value 1.11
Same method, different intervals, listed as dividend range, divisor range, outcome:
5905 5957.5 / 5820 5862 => 1.03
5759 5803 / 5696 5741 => 1.05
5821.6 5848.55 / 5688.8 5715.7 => 1.12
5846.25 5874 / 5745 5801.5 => 1.00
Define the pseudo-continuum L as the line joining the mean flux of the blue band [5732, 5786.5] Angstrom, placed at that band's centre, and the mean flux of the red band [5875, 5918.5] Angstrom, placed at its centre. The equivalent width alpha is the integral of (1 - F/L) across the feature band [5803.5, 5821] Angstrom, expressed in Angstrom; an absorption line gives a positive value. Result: -1.25 Angstrom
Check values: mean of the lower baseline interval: 6.91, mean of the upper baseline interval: 5.91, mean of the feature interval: 6.99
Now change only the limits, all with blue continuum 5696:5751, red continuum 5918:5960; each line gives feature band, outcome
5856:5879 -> 0.2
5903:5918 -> 0.2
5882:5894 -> 3.5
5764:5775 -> -0.7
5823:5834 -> -0.2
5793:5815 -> -0.7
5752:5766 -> 0.0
